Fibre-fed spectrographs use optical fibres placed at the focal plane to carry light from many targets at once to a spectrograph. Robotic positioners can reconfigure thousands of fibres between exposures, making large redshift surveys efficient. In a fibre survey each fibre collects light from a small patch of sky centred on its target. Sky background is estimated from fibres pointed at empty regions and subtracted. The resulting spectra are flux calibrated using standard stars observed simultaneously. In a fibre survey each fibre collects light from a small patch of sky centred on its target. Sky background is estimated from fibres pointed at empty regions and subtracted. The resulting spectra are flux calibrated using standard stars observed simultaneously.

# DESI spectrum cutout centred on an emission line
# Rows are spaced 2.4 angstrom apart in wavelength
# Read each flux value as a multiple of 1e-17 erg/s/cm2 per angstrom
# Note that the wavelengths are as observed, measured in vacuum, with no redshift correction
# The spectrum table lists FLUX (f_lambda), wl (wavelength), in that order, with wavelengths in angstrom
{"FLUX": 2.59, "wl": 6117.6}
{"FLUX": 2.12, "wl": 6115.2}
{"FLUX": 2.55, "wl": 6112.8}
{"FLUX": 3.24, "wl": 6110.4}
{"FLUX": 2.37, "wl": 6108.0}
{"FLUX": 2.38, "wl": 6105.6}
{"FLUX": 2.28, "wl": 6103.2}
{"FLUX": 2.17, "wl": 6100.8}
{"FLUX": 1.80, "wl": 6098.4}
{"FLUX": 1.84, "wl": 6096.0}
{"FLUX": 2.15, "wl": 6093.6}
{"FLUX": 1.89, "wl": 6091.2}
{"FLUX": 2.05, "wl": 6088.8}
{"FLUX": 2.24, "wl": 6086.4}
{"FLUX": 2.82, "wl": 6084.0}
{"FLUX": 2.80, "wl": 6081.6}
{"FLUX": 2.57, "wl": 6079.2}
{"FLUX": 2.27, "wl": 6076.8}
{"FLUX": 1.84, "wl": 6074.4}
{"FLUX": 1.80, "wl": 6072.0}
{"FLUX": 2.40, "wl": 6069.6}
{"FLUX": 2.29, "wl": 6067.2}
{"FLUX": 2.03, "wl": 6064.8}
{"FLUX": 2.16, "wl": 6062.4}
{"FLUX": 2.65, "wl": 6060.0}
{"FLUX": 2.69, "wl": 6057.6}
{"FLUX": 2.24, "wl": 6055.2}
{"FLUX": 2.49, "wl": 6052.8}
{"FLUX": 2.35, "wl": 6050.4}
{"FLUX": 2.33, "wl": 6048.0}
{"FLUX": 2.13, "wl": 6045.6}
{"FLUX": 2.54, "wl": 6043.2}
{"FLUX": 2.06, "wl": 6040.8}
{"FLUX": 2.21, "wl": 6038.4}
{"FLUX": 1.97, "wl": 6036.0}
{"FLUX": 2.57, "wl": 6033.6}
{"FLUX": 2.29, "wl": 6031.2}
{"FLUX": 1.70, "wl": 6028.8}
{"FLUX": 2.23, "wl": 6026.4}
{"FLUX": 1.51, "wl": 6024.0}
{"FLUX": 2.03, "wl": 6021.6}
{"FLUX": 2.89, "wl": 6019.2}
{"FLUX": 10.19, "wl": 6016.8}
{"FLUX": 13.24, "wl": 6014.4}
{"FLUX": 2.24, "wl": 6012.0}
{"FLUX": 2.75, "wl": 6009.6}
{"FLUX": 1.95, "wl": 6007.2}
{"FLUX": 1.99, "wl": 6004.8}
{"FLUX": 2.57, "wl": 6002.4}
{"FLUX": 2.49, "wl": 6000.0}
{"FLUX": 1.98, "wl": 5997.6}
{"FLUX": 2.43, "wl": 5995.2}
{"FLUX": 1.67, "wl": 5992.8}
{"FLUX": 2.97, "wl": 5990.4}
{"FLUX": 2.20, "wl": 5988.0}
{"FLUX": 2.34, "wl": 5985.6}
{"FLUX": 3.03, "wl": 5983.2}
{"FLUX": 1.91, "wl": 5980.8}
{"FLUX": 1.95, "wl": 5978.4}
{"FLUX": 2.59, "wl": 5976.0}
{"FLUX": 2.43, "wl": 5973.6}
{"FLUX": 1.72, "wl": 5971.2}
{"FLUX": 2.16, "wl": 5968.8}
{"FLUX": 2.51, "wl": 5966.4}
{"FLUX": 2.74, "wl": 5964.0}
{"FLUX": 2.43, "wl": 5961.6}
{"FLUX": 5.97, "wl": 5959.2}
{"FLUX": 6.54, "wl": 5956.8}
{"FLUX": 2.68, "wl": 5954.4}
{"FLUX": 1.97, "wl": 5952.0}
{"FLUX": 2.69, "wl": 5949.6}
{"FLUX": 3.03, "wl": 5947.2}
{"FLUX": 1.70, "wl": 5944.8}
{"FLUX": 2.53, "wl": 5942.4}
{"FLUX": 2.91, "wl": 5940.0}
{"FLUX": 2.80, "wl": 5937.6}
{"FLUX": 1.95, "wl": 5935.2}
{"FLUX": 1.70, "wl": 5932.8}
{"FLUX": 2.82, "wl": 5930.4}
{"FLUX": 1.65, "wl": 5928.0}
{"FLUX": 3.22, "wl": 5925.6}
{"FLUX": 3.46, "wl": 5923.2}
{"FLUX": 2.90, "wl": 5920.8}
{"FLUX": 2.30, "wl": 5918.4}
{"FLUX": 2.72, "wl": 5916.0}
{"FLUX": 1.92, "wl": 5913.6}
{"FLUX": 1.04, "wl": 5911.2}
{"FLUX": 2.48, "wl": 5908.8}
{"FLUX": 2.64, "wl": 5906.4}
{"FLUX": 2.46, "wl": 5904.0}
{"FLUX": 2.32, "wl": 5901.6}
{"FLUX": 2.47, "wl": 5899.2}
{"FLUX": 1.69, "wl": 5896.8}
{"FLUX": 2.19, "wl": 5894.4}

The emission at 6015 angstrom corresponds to [O III]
